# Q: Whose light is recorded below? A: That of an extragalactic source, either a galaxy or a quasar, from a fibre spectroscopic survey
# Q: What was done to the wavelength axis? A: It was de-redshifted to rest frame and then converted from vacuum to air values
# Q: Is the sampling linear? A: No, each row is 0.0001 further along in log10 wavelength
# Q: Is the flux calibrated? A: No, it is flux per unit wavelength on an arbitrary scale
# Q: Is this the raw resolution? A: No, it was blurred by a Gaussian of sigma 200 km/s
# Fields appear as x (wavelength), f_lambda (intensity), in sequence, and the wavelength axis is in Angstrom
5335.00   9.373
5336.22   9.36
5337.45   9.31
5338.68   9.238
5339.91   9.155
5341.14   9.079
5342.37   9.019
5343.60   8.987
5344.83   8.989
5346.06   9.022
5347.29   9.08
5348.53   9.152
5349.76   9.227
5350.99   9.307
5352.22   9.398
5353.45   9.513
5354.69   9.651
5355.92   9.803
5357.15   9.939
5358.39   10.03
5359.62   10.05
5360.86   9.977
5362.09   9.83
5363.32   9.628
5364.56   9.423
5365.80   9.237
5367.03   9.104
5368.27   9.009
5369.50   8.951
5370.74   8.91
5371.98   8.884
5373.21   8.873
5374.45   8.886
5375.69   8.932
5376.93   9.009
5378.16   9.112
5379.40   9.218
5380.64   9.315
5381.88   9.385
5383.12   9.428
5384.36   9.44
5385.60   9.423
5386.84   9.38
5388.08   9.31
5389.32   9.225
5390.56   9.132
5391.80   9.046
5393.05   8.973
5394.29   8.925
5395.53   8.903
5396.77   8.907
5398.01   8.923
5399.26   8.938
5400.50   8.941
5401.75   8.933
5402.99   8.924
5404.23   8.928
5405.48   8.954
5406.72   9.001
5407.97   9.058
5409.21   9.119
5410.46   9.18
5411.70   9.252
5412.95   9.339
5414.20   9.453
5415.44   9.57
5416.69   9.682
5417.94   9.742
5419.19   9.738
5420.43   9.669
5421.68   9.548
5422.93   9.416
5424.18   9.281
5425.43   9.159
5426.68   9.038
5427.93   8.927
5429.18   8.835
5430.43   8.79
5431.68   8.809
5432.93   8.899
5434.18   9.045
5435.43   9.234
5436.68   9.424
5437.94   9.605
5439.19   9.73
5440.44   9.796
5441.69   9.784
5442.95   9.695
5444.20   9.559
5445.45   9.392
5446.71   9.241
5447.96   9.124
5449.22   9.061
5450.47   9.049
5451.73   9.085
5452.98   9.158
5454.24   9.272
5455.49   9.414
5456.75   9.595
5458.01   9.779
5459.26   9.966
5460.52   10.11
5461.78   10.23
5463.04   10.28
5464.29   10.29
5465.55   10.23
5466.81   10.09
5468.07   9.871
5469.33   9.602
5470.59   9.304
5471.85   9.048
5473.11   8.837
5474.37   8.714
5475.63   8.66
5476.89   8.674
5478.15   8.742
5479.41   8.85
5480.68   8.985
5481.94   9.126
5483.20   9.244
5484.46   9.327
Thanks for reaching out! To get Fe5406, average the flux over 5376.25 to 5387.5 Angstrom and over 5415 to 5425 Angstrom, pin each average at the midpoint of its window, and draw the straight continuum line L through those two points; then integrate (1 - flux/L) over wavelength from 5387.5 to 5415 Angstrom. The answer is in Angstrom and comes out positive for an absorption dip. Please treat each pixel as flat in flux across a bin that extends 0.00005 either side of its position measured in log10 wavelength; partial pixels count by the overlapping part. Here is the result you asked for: 1.1 Angstrom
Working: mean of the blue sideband 9.3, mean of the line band 9.07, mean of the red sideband 9.57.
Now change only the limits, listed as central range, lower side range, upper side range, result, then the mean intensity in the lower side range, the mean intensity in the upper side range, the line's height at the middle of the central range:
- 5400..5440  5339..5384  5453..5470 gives 1.7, 9.29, 9.87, 9.63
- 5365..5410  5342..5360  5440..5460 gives 1.6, 9.41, 9.44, 9.42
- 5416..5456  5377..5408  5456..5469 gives 1.5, 9.11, 10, 9.68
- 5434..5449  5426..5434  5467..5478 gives -0.9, 8.9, 9.11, 8.95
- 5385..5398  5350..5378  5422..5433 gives 0.2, 9.37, 9.04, 9.23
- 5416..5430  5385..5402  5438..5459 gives -0.1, 9.07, 9.44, 9.27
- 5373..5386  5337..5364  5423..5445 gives 0.3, 9.43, 9.28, 9.37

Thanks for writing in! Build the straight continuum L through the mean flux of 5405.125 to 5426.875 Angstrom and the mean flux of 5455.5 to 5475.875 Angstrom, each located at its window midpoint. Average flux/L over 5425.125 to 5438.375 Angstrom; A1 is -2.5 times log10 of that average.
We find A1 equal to 0.05 mag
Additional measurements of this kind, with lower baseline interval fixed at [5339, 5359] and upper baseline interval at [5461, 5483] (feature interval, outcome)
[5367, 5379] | 0.04 mag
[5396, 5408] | 0.05 mag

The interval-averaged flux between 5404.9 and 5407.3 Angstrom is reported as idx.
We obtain 9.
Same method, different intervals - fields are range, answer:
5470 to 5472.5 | 9.17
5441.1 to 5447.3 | 9.53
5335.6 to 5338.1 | 9.36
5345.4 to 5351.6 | 9.15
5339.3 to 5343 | 9.08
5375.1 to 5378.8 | 9.03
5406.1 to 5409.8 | 9.07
